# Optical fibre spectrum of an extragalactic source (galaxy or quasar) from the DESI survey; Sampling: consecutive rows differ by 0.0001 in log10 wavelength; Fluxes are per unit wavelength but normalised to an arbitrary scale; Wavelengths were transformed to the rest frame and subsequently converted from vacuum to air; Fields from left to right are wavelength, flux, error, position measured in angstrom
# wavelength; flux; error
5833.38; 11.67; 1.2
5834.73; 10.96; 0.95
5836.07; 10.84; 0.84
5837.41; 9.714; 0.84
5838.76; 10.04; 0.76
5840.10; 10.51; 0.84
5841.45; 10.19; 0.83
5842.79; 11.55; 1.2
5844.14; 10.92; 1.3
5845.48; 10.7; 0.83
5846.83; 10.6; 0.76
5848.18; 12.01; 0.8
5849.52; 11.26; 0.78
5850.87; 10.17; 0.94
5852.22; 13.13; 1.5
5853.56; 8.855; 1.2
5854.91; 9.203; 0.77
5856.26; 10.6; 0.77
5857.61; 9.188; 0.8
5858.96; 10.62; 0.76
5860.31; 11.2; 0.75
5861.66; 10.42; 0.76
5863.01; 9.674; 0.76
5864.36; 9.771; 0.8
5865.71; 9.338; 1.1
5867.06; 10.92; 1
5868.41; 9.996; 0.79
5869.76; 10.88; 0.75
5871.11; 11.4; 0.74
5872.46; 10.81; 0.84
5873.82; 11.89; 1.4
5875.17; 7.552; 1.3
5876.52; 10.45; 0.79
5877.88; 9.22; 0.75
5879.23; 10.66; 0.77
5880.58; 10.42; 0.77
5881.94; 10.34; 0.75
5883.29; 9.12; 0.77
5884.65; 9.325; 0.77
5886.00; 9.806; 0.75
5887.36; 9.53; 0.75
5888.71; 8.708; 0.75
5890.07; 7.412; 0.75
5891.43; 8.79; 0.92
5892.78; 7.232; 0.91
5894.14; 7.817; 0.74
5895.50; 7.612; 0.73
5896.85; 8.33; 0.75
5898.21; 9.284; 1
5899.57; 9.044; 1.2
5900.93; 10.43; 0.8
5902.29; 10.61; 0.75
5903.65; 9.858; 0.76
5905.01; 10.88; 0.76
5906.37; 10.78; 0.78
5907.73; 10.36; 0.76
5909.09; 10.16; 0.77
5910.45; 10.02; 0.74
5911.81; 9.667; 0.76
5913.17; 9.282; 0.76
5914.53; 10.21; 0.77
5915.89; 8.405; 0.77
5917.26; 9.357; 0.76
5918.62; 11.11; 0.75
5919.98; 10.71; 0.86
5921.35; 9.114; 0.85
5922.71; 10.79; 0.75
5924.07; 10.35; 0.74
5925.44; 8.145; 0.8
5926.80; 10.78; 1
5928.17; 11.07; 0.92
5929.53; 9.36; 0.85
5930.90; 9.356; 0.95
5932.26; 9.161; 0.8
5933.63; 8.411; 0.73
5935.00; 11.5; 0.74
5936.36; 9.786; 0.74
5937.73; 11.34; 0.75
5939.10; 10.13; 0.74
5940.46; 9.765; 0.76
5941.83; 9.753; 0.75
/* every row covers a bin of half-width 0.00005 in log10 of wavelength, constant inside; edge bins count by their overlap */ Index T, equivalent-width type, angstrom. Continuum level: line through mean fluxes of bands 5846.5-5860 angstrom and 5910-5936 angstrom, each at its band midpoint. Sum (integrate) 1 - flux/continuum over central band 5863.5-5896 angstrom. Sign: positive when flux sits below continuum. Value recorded 2.4 angstrom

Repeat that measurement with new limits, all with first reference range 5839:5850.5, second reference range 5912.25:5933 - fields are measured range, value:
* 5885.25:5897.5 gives 2.3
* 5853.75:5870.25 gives 0.9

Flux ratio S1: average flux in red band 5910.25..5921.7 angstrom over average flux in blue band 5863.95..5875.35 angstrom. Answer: 0.94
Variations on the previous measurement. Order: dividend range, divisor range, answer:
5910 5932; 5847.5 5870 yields 0.95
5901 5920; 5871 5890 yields 1.03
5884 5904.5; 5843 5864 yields 0.84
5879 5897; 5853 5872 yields 0.88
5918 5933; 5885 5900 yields 1.17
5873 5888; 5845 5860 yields 0.93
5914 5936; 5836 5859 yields 0.93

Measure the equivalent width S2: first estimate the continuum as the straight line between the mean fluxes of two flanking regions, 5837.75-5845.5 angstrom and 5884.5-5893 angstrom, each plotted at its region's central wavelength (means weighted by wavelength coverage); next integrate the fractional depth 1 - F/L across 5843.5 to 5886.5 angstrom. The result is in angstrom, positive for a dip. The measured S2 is -2.9 angstrom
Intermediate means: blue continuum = 10.6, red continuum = 8.73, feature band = 10.3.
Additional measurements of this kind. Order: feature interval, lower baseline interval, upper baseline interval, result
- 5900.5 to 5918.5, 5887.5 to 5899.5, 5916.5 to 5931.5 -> -1.7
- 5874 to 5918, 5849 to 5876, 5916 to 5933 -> 2.9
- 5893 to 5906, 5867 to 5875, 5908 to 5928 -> 1.2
